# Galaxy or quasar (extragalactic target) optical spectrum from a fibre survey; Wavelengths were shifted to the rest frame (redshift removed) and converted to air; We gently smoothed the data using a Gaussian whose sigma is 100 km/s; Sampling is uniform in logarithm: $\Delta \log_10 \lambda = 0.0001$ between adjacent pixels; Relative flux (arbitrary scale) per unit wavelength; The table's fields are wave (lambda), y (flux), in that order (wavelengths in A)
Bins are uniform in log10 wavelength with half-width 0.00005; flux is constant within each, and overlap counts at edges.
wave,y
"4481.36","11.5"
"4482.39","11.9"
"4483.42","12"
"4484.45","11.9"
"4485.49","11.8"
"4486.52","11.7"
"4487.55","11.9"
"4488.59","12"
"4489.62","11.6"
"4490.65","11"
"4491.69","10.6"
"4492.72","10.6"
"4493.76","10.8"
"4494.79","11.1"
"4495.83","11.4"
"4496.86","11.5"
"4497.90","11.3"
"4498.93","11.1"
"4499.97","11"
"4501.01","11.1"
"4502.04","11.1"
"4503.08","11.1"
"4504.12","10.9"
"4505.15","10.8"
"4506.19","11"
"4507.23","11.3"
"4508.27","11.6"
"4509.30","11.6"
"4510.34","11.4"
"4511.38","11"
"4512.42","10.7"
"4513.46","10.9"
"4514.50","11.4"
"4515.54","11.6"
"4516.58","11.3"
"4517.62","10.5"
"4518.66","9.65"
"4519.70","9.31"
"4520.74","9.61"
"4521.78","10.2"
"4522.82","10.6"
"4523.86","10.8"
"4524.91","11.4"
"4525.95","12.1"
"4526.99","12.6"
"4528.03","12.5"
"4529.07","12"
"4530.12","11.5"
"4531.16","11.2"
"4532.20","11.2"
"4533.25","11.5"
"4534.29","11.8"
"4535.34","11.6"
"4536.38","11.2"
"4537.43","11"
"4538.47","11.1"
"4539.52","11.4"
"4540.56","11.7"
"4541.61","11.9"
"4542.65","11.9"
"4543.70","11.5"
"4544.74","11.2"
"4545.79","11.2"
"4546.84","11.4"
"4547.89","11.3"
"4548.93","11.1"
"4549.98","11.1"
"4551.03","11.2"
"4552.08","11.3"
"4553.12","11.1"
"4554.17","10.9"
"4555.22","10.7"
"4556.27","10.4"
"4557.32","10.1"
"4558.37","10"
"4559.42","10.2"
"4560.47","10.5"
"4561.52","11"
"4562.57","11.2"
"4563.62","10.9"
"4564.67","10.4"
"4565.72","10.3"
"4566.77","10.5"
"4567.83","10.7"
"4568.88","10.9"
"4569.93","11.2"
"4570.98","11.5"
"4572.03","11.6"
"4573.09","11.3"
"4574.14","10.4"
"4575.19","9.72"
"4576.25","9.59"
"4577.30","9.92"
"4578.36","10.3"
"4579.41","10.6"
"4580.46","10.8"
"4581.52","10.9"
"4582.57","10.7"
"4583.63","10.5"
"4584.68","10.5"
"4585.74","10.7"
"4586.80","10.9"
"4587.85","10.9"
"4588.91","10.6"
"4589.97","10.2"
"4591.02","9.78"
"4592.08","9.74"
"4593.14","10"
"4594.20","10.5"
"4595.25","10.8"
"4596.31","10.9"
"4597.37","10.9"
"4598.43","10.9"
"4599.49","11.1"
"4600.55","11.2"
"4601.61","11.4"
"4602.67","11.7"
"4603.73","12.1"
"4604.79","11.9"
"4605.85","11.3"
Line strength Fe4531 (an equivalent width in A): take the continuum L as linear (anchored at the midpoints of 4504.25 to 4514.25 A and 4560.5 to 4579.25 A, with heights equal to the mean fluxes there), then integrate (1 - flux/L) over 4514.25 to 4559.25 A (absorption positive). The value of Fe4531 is -0.8 A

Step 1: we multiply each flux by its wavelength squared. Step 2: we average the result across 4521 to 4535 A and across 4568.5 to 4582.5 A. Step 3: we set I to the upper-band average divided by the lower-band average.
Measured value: 0.95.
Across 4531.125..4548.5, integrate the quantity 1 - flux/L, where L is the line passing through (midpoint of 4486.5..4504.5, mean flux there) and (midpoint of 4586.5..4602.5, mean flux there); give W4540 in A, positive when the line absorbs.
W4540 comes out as -0.7 A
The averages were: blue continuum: 11.2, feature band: 11.4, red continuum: 10.7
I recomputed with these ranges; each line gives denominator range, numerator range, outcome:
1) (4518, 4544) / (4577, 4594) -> 0.95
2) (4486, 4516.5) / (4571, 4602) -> 0.98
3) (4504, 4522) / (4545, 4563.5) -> 1.02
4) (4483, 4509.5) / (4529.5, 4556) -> 1.02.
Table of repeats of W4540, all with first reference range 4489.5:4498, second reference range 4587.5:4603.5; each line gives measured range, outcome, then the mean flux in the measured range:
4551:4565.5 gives 0.23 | 10.7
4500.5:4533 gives -0.33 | 11.1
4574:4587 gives 0.44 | 10.4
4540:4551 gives -0.53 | 11.4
